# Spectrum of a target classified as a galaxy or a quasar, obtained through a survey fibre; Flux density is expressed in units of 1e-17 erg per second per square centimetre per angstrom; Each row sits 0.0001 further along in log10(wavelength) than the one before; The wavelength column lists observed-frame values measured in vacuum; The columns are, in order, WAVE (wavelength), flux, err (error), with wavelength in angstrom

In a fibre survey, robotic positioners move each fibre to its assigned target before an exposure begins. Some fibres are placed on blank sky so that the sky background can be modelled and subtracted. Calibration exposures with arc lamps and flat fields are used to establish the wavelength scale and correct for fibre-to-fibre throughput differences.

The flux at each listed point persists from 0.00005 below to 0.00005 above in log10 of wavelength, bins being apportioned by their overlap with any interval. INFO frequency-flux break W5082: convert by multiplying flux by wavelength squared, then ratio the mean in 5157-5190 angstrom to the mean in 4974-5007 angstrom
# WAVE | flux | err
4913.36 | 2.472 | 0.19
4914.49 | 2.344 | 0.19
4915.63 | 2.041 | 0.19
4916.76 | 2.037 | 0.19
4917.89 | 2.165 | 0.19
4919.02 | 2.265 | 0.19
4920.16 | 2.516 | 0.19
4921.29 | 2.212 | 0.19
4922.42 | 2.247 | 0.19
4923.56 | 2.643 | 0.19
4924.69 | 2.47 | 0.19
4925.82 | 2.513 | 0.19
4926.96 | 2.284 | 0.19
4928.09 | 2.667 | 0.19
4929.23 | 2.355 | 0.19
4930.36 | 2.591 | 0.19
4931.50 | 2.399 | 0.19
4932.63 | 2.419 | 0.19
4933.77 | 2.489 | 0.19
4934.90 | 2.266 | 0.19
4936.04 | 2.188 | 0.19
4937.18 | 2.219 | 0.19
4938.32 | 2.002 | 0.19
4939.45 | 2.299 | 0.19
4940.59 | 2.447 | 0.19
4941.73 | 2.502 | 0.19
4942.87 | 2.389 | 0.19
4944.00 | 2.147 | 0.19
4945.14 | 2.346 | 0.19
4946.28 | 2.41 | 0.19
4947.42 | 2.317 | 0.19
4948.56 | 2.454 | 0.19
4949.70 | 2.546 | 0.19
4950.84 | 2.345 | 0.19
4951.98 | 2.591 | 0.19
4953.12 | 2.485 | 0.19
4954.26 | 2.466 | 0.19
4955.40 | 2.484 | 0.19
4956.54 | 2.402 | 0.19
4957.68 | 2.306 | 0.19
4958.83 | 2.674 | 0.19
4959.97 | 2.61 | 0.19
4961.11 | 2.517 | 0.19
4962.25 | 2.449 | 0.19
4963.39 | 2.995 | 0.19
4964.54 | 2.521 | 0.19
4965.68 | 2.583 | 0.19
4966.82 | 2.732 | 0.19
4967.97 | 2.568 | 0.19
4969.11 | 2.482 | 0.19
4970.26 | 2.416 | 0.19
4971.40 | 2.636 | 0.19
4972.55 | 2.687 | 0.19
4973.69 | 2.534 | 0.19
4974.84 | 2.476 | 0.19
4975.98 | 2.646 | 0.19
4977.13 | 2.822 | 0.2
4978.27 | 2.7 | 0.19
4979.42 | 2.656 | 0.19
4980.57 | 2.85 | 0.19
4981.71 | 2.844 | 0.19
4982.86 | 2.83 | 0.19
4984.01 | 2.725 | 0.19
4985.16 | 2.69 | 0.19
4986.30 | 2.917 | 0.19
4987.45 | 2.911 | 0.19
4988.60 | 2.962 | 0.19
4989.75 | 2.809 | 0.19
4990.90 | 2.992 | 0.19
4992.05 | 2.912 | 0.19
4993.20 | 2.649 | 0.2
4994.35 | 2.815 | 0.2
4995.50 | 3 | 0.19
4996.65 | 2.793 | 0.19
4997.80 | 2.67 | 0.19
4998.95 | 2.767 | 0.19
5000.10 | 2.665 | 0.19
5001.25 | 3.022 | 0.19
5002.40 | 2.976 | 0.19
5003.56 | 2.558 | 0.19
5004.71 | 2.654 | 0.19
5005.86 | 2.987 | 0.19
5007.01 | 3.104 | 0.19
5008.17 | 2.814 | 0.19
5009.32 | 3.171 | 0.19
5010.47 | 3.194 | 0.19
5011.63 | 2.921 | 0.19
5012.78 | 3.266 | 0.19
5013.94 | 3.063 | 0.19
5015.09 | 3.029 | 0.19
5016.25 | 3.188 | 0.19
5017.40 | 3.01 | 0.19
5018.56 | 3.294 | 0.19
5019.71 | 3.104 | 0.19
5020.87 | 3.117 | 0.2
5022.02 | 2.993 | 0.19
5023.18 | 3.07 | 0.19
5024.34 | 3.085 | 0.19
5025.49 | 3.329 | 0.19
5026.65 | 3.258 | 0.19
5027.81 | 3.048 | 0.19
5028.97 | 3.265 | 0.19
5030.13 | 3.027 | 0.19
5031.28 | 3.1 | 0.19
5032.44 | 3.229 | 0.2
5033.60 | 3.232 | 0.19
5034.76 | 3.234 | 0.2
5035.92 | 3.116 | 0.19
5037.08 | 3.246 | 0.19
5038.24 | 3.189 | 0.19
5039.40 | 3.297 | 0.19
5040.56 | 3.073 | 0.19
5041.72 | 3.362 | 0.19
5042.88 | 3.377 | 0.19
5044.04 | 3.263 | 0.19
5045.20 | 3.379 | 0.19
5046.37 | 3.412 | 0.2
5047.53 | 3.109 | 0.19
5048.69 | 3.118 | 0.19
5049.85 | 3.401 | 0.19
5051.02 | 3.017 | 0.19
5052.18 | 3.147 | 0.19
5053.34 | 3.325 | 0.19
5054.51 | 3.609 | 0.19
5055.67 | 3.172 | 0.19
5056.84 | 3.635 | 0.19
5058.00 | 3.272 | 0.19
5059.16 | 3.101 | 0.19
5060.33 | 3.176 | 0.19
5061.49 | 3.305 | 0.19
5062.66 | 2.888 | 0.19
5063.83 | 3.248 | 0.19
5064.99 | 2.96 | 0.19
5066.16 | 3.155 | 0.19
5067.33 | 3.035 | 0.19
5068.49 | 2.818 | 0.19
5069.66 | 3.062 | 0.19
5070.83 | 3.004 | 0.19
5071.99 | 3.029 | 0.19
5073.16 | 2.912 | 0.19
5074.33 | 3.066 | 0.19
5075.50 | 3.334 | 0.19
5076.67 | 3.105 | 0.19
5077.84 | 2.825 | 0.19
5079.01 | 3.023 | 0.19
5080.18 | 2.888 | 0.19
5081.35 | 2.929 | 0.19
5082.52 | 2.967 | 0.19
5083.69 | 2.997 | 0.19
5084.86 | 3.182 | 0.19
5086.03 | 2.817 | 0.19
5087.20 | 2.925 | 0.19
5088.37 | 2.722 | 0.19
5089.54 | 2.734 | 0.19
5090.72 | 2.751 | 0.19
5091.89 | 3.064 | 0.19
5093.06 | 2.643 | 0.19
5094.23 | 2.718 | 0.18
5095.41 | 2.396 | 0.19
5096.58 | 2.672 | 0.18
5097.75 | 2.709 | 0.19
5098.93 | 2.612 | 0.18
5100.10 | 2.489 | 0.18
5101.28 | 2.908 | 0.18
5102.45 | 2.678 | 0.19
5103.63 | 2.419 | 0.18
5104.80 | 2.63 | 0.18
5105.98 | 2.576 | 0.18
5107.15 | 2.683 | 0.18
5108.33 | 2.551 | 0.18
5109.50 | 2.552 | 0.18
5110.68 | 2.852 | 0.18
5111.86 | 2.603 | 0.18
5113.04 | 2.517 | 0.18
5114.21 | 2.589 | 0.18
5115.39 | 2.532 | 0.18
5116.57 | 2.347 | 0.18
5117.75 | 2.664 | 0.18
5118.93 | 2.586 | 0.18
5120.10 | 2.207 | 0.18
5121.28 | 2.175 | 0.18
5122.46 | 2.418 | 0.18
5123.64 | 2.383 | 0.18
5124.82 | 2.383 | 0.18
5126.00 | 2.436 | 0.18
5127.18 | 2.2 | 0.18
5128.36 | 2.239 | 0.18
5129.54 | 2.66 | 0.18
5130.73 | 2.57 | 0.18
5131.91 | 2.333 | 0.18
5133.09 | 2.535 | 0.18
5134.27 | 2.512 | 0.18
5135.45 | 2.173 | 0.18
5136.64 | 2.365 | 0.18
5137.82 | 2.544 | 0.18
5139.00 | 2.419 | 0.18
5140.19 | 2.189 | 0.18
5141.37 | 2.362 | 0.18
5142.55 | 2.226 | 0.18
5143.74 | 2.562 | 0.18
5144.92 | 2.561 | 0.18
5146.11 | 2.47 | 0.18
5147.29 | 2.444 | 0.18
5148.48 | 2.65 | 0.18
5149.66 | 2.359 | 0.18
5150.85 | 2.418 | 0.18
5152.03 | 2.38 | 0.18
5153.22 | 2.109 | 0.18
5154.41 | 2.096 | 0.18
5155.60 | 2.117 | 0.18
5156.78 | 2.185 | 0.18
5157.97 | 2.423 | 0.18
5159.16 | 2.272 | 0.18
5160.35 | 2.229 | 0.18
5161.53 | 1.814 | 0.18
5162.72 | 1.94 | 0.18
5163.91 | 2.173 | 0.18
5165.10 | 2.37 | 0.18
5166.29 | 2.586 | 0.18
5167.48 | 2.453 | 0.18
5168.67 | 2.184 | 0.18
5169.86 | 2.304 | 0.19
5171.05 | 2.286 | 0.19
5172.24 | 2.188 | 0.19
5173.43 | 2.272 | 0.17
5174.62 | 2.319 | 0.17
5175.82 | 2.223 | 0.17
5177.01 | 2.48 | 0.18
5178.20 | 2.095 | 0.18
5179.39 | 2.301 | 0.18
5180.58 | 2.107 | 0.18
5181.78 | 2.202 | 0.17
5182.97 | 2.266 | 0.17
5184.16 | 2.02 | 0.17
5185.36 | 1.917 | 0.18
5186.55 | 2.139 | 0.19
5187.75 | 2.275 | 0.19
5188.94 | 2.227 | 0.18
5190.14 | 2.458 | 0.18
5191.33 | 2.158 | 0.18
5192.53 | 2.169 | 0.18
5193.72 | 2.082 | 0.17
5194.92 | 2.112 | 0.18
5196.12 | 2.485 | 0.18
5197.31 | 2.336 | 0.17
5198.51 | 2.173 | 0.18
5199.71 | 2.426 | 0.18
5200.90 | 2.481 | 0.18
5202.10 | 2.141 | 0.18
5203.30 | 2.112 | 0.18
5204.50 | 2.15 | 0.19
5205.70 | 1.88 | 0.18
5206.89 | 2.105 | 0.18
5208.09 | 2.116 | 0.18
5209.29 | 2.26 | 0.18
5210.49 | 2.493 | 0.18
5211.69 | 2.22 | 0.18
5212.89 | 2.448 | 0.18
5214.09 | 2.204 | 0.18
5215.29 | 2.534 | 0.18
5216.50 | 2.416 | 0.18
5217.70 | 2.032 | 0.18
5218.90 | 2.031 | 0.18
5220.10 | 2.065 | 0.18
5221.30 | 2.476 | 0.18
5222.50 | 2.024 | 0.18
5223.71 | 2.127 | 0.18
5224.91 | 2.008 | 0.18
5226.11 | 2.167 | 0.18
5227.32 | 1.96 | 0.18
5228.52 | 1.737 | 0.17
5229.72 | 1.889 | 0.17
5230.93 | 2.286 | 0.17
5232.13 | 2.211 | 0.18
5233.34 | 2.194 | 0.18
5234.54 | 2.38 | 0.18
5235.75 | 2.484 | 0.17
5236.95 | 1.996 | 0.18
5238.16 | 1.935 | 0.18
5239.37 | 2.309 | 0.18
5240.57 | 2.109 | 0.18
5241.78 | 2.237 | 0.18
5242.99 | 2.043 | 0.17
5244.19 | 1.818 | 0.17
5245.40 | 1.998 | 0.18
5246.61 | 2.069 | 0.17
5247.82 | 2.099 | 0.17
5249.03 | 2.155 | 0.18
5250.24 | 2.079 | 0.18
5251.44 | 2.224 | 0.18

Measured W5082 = 0.9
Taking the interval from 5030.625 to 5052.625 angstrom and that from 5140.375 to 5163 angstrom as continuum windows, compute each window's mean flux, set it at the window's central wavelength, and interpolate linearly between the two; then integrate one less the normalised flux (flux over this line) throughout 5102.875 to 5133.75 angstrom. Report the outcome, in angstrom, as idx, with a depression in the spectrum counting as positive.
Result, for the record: 1.12 angstrom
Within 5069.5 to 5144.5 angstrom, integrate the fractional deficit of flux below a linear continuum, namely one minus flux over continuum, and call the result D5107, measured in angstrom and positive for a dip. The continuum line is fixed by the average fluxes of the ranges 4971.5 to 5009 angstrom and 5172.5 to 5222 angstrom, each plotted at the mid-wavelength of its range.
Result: -4.84 angstrom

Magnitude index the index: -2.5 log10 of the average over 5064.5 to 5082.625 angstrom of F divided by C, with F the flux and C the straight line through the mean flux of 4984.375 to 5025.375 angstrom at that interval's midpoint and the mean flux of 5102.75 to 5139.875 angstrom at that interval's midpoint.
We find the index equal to -0.13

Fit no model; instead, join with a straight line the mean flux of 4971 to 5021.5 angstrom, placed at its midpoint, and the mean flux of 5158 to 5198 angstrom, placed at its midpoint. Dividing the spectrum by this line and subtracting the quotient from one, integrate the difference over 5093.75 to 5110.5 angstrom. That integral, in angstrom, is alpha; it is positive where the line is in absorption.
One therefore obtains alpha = -0.8 angstrom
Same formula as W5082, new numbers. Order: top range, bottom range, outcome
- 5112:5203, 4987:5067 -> 0.79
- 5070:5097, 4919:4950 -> 1.29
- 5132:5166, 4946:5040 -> 0.87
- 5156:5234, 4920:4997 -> 0.95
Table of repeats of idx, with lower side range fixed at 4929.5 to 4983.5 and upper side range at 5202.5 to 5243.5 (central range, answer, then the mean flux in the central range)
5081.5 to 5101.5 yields -3.86 angstrom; 2.78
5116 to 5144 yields -1.34 angstrom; 2.39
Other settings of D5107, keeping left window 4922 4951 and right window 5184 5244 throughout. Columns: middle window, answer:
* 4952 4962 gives -0.5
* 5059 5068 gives -3.2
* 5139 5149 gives -0.9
